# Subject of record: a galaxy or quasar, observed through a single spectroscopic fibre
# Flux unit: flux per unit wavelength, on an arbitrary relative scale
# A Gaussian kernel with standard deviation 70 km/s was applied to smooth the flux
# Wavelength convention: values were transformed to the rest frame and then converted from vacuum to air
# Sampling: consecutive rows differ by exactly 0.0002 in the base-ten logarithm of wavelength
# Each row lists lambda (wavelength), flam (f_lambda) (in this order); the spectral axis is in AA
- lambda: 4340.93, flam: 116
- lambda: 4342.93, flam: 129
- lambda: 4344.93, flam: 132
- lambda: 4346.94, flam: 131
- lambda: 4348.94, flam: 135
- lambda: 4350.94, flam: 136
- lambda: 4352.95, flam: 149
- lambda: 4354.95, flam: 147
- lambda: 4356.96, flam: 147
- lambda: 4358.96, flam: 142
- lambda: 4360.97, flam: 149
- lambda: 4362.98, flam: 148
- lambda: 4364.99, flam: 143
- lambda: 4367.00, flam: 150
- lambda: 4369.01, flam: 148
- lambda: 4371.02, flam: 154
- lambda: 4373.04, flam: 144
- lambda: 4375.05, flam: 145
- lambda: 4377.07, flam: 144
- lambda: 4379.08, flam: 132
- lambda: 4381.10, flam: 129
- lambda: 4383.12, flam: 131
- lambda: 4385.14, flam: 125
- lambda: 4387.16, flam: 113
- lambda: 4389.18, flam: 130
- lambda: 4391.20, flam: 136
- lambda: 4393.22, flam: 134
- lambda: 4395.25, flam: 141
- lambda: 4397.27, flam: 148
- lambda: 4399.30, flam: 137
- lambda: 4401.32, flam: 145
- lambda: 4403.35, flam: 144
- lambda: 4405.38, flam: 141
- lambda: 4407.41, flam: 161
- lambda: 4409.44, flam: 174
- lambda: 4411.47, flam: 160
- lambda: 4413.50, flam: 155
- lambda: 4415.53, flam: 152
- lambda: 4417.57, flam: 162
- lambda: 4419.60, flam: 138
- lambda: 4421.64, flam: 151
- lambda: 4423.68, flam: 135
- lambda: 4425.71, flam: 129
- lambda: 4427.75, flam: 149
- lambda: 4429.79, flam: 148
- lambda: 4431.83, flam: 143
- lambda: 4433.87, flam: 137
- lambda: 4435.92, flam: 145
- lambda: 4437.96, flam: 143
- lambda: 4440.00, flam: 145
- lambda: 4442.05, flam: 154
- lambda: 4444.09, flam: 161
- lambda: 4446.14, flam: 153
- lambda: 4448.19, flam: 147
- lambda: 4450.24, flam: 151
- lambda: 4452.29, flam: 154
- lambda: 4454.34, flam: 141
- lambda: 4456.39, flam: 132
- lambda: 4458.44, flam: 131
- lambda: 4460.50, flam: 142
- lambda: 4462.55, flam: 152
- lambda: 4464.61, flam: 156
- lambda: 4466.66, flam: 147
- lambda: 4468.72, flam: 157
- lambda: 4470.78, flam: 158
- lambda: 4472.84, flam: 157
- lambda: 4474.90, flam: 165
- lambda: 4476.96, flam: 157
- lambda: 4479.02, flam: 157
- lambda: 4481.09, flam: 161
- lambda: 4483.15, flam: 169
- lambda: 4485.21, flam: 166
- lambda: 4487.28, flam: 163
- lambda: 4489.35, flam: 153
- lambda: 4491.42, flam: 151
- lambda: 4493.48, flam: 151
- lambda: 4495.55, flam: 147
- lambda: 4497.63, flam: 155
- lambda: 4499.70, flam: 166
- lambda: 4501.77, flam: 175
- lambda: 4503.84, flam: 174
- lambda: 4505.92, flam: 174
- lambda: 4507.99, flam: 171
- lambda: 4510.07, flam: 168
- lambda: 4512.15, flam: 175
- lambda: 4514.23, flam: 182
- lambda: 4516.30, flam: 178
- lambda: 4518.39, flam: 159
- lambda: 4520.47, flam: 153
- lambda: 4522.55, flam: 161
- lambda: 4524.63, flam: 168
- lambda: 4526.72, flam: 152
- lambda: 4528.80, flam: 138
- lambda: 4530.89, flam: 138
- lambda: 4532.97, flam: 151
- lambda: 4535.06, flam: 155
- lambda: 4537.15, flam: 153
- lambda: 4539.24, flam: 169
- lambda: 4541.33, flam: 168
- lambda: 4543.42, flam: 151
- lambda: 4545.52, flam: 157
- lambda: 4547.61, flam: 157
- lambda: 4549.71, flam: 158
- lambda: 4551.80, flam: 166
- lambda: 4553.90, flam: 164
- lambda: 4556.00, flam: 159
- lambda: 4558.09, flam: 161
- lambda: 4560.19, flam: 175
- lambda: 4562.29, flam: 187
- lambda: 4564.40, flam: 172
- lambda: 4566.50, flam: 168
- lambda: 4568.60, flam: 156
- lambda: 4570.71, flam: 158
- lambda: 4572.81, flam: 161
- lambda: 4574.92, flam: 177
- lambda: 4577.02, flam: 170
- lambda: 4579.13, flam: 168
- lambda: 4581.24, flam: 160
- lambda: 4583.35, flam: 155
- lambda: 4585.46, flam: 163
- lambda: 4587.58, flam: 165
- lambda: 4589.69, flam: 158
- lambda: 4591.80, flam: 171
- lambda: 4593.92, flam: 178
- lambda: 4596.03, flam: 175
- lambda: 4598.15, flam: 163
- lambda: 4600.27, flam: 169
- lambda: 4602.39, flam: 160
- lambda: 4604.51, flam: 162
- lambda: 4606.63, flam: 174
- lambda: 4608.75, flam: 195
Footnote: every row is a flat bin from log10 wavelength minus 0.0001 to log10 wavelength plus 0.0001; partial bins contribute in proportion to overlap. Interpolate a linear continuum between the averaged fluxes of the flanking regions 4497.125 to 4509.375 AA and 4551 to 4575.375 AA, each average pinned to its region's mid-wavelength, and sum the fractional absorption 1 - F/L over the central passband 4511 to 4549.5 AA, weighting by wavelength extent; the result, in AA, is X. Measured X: 2.1 AA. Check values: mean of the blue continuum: 170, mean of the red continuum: 167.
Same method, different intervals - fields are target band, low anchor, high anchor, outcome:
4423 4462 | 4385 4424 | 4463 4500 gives 1.68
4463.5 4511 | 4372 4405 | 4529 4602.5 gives -3.00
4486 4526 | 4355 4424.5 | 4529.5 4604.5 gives -1.99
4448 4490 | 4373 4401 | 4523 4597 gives -1.51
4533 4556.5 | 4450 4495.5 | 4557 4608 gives 0.43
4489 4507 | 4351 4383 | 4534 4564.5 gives -0.36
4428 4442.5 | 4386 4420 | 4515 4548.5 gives 0.34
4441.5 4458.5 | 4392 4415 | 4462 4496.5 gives 0.67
